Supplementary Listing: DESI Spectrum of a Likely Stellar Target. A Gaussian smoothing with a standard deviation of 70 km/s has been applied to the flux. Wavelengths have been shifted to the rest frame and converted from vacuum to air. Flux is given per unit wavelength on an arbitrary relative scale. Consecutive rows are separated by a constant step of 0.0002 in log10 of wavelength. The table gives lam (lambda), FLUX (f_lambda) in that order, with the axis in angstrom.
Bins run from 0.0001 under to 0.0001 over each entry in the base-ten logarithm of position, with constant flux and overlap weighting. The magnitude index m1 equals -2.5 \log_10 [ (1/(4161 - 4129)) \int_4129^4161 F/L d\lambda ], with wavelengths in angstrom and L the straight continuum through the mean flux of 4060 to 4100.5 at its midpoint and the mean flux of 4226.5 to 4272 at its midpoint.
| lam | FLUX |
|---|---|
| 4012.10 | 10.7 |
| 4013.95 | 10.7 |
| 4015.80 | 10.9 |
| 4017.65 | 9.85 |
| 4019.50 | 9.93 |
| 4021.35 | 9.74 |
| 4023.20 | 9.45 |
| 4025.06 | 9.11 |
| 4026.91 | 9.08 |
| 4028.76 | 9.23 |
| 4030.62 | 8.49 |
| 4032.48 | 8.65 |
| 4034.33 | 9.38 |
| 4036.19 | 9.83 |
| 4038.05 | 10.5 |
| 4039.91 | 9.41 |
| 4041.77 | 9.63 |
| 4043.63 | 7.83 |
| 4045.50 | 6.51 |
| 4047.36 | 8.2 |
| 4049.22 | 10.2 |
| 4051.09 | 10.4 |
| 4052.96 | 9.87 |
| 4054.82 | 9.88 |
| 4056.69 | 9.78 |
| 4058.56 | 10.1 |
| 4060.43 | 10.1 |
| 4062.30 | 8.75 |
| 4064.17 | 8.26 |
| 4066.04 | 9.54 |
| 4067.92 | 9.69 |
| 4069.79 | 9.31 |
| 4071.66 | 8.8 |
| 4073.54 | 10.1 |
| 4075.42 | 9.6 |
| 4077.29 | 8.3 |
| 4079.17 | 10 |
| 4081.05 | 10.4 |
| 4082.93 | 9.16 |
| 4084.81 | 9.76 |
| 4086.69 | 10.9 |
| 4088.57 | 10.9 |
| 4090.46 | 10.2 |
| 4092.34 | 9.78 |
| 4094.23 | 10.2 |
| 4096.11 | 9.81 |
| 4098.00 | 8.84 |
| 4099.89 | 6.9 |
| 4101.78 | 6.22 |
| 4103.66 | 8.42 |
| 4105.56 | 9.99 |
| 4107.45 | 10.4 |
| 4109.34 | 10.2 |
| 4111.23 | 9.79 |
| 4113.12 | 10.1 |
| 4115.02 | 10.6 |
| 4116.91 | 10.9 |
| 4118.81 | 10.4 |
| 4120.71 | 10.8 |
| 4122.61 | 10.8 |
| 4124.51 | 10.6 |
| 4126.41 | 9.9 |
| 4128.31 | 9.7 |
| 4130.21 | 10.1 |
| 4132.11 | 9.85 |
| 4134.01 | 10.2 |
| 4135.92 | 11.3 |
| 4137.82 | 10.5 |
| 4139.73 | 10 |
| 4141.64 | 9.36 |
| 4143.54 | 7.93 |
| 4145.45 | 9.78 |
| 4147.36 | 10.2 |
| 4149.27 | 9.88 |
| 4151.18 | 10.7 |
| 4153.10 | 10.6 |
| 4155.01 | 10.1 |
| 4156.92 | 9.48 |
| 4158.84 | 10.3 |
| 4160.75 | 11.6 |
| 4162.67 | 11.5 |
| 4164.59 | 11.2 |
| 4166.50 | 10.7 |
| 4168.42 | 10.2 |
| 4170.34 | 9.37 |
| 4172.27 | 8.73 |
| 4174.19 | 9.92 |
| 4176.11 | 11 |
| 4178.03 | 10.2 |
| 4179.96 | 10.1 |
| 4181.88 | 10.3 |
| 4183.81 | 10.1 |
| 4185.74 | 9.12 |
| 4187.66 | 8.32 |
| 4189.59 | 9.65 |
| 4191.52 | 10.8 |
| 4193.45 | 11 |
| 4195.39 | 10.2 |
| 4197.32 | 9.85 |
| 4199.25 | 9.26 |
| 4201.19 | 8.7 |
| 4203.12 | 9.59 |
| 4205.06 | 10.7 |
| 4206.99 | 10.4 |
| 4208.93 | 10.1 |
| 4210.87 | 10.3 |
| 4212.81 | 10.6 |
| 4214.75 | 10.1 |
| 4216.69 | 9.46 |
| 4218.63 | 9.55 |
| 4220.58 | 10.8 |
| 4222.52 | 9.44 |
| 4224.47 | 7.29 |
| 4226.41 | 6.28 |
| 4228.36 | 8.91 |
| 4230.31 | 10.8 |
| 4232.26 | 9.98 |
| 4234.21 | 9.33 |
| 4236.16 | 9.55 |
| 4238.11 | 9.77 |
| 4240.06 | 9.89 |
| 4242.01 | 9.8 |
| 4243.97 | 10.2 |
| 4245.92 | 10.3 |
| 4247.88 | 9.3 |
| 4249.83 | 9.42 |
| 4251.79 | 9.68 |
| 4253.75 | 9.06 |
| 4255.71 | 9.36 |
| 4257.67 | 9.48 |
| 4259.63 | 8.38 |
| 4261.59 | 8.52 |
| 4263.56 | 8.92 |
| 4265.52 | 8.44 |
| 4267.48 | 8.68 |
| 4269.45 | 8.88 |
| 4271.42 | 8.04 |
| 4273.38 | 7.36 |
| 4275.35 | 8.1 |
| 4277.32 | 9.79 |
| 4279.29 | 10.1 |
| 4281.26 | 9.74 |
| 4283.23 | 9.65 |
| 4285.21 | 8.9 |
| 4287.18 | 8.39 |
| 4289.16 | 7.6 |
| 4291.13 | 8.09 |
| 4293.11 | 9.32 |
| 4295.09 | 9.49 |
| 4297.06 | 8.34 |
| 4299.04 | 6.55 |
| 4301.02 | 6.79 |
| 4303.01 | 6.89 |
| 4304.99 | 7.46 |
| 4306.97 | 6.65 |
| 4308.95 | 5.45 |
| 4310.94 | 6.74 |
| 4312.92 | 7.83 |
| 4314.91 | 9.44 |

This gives -0.072 mag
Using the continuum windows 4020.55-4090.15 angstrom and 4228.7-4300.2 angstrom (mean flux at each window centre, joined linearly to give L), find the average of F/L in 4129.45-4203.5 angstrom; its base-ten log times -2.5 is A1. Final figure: -0.09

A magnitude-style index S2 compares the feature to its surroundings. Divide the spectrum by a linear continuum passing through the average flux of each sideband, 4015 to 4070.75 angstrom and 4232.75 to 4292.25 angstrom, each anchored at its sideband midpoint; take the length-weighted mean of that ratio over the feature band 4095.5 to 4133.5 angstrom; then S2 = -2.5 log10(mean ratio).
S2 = -0.05 mag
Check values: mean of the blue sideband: 9.38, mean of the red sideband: 9.1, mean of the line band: 9.72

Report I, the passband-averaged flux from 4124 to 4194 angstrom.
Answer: 10.1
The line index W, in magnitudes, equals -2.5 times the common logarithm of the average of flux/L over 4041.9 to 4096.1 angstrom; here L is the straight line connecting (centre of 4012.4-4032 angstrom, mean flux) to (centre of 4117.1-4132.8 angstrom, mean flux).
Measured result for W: 0.05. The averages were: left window 9.66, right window 10.3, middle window 9.53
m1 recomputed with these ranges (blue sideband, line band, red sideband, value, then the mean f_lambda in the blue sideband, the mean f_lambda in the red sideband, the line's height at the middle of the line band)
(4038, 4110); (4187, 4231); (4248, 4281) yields -0.07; 9.39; 8.92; 9.06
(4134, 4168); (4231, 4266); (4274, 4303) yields -0.04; 10.3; 8.55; 9.06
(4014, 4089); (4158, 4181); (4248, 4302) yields -0.15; 9.49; 8.72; 9.08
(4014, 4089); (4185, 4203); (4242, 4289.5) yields -0.05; 9.49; 9.05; 9.2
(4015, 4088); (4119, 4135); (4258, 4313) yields -0.13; 9.46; 8.2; 9.05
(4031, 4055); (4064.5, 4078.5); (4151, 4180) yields 0.02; 9.22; 10.4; 9.48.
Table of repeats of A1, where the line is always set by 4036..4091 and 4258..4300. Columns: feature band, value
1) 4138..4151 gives -0.05 mag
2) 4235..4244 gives -0.12 mag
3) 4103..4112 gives -0.05 mag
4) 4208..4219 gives -0.13 mag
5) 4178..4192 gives -0.09 mag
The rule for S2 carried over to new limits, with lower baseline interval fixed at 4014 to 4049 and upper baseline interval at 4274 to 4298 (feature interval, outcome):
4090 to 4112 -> -0.004 mag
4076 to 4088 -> -0.068 mag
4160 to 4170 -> -0.199 mag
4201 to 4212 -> -0.117 mag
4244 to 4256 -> -0.070 mag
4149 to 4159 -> -0.121 mag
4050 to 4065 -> -0.049 mag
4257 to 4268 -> 0.030 mag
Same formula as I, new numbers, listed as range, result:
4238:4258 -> 9.66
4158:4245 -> 9.89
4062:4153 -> 9.76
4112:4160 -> 10.2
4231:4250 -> 9.79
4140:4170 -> 10.2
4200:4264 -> 9.52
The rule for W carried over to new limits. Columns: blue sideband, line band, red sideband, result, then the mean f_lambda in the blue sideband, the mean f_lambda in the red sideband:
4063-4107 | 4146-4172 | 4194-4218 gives -0.072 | 9.36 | 9.95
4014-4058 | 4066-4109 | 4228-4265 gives -0.002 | 9.42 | 9.5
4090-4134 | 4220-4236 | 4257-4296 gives -0.001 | 9.77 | 8.79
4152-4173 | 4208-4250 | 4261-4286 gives -0.016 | 10.4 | 8.86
